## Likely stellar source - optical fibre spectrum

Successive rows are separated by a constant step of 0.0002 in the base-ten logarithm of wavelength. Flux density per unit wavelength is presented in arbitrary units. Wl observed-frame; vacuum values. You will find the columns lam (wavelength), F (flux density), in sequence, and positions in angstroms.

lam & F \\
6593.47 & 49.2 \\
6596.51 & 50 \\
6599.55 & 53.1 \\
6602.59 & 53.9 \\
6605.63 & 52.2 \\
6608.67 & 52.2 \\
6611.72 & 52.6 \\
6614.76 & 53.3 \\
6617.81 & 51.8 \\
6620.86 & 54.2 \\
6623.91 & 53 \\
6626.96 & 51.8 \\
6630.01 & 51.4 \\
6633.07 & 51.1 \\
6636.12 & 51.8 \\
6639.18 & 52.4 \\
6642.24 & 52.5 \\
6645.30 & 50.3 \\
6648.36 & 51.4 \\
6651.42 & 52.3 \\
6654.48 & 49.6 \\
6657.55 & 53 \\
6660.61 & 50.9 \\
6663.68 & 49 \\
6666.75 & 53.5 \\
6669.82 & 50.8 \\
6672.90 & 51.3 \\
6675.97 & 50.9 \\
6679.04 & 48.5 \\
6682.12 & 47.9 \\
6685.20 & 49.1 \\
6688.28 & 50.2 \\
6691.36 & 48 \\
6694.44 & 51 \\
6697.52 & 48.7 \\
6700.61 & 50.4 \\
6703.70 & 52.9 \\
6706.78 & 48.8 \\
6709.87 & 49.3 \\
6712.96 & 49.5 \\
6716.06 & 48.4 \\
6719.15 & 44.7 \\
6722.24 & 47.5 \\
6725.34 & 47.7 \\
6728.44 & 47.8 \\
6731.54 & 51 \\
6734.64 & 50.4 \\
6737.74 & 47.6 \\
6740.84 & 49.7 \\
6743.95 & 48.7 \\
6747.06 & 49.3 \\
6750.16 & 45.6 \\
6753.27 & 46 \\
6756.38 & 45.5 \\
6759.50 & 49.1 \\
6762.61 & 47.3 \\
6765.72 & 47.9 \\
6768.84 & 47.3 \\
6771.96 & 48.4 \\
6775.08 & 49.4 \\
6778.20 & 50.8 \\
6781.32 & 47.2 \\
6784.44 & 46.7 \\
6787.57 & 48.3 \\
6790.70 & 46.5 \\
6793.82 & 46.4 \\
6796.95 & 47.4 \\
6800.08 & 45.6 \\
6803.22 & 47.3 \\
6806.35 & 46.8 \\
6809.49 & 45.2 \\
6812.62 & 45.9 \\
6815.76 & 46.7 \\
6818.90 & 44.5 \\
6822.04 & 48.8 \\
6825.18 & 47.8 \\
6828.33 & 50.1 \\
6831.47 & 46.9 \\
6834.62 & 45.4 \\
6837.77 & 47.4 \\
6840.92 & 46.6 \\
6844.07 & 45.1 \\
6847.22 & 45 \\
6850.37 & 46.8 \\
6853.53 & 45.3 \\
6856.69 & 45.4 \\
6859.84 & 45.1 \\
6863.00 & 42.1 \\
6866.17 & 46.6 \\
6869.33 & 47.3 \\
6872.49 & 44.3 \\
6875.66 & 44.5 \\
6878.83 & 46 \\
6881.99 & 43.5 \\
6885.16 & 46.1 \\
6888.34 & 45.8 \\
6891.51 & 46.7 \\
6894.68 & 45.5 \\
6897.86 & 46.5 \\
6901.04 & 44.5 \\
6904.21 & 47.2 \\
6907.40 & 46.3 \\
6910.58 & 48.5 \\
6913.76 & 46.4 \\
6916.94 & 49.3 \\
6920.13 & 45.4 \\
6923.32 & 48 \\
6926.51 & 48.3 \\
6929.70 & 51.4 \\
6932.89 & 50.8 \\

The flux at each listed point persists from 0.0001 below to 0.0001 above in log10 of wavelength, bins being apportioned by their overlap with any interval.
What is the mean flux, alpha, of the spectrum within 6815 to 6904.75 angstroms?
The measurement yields 46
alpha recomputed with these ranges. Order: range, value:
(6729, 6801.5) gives 47.9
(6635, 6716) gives 50.5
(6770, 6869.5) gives 46.7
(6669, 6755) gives 49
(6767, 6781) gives 48.8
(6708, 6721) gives 48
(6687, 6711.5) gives 49.9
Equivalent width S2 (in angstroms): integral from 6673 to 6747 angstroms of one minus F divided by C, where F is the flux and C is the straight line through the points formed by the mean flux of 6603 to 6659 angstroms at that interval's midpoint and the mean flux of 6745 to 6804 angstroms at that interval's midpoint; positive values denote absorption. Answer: 0.6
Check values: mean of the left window 52.1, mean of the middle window 49.1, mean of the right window 47.5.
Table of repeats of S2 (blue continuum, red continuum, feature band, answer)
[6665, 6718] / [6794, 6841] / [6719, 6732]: 0.3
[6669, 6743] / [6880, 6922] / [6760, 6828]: 0.8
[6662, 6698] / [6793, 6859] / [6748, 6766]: 0.5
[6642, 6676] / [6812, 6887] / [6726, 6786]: 0.5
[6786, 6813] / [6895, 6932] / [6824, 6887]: 1.6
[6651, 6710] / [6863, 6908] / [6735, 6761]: 0.5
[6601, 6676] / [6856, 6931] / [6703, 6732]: 0.9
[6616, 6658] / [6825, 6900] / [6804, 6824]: 0.3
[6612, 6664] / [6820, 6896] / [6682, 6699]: 0.4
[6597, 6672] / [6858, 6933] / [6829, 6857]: 0.8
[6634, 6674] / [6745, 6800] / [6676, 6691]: 0.4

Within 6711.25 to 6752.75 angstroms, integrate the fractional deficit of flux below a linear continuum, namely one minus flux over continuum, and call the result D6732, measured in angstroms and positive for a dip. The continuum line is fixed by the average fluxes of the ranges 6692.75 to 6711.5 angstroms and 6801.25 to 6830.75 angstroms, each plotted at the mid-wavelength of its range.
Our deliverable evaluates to 0.9 angstroms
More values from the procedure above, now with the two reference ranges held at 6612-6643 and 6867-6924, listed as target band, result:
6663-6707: 0.77 angstroms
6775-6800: 0.54 angstroms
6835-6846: 0.29 angstroms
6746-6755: 0.49 angstroms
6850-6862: 0.44 angstroms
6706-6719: 0.47 angstroms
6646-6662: 0.11 angstroms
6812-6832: 0.23 angstroms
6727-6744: 0.21 angstroms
